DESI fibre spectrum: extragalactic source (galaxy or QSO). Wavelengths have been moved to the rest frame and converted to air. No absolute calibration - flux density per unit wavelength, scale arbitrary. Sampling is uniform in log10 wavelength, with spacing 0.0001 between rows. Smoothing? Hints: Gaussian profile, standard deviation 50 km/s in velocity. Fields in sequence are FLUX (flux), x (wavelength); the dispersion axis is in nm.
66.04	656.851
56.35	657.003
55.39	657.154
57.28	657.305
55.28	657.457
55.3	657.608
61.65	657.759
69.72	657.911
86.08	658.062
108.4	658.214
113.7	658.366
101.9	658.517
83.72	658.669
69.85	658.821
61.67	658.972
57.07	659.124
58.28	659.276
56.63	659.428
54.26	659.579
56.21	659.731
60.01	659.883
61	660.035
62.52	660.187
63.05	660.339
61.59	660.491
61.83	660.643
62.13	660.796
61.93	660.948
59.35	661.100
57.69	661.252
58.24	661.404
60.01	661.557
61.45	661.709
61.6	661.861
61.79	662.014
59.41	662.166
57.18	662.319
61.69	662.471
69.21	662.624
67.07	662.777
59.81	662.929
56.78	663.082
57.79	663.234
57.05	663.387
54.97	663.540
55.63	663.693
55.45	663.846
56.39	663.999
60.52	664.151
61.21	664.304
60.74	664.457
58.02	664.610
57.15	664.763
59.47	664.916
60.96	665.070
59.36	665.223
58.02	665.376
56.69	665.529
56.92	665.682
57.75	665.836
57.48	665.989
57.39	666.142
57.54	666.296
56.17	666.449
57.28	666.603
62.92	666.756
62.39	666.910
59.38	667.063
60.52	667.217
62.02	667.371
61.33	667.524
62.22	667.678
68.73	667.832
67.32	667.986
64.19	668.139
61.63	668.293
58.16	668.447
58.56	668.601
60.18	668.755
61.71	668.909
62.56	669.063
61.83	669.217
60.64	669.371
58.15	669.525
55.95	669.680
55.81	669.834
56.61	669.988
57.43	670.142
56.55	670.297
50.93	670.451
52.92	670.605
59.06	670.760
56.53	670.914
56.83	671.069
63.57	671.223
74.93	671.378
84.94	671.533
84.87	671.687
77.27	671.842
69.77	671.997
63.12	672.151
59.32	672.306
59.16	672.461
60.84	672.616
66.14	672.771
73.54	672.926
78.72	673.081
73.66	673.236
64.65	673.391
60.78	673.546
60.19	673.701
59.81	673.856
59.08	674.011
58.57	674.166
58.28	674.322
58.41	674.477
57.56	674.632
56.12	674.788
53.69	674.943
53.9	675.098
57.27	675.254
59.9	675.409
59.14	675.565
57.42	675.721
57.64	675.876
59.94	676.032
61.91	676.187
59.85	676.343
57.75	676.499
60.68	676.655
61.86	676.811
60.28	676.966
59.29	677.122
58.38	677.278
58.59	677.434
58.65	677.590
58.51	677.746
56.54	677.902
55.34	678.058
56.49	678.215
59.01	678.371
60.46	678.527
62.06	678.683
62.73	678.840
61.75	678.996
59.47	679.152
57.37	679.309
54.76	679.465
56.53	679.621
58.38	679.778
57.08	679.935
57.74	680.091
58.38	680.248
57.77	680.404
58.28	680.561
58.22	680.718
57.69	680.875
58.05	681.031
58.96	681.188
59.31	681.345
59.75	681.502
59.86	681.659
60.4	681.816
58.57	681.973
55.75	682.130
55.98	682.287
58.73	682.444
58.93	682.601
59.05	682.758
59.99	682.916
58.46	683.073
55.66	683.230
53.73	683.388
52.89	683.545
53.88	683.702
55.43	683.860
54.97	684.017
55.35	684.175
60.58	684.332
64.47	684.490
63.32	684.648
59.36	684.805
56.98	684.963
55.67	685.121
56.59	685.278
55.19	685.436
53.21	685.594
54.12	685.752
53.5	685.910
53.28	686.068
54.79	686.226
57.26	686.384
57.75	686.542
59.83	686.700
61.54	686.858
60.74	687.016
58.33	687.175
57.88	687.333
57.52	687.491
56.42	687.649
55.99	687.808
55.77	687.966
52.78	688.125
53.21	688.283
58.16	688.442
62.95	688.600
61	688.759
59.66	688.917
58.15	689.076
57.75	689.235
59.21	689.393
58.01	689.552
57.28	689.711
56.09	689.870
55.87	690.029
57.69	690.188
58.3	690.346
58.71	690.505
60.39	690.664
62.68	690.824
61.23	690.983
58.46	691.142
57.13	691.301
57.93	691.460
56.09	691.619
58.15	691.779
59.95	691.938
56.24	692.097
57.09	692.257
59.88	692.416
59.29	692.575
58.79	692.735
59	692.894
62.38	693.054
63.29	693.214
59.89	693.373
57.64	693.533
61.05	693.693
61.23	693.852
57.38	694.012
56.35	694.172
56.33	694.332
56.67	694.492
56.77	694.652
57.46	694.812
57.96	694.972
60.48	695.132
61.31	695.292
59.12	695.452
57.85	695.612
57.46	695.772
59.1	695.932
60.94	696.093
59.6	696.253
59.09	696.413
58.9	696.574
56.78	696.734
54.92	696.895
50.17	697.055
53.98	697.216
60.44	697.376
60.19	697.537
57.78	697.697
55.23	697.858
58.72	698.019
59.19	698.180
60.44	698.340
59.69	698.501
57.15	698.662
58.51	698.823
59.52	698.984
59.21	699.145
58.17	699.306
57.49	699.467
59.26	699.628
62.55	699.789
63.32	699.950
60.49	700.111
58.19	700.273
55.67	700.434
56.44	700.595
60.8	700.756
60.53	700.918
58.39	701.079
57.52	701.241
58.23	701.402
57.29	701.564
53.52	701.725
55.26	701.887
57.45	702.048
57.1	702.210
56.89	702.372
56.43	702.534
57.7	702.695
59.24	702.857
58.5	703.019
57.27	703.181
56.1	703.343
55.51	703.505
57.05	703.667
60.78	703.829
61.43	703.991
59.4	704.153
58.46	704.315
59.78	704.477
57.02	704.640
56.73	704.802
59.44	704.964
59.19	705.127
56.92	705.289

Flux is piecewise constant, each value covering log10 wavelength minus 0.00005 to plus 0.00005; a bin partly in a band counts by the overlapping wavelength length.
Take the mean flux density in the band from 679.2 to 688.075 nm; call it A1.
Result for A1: 57.4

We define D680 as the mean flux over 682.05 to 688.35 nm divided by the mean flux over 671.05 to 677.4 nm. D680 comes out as 0.90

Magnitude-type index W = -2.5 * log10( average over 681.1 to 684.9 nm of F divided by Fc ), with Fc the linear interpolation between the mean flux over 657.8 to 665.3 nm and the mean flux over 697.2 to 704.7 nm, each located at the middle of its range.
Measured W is 0.052 mag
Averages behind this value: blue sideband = 64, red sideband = 58.3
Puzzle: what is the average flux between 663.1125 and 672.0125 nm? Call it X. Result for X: 60.6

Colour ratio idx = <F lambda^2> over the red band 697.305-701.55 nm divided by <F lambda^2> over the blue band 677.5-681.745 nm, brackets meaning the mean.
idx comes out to 1.07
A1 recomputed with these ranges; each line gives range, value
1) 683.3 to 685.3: 57.2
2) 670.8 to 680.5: 61.3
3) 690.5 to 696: 58.9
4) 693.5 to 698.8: 58.1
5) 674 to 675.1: 57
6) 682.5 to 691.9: 57.6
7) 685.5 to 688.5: 56.4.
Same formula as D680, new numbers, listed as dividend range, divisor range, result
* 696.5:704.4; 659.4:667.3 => 0.98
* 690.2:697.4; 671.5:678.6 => 0.95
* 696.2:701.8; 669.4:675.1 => 0.93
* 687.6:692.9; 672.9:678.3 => 0.97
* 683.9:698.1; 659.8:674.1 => 0.95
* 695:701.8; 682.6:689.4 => 1.02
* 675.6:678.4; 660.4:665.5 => 0.98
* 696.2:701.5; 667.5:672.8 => 0.93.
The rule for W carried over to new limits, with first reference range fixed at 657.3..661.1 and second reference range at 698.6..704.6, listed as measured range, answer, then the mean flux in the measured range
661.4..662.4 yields 0.13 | 60.1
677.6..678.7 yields 0.10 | 58.2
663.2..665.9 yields 0.15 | 58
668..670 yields 0.10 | 60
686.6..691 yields 0.05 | 58.3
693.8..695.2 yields 0.04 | 57.7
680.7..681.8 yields 0.07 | 59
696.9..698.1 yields 0.05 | 56.5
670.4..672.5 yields 0.00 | 65.5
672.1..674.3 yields 0.01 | 64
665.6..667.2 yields 0.14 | 58.6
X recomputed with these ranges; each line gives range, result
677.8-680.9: 58.3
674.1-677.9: 58.4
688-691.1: 58.3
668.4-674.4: 62.9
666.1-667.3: 59.2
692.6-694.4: 59.4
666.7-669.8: 61.4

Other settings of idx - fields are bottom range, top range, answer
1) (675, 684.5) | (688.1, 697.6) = 1.04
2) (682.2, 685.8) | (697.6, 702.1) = 1.07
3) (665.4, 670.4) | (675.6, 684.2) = 1.01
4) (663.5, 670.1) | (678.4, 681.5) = 1.03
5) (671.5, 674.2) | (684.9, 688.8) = 0.88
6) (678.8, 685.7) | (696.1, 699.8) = 1.05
